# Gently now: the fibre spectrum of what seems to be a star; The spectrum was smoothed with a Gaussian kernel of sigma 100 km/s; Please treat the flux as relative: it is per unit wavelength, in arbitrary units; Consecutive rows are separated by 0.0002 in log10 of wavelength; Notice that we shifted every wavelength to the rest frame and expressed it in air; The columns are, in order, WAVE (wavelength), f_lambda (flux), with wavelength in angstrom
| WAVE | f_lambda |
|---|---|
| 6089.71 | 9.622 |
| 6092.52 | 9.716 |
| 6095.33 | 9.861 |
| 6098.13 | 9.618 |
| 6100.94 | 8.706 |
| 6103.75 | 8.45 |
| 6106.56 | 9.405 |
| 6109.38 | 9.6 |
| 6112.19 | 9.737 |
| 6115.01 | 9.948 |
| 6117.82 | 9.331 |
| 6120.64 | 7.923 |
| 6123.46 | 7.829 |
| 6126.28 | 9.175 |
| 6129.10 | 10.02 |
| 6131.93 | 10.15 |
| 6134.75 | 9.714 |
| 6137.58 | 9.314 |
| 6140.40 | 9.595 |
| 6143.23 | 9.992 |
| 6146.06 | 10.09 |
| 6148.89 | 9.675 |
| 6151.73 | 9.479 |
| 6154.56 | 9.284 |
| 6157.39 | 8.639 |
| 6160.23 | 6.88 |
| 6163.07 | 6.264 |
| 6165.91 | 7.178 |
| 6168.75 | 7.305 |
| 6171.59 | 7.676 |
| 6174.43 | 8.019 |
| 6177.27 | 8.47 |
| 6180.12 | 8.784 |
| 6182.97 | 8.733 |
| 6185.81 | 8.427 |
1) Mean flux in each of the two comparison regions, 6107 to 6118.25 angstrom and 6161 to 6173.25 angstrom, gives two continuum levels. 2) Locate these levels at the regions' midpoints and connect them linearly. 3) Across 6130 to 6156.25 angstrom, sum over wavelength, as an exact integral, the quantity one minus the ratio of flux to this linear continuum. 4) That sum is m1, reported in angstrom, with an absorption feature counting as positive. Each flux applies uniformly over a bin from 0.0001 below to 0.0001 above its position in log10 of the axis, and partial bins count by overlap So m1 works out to -4.7 angstrom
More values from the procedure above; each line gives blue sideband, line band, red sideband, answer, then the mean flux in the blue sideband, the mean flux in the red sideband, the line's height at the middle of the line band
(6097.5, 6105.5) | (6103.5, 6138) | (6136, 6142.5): -0.4 angstrom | 8.88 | 9.52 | 9.21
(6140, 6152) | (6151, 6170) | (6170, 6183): 2.7 angstrom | 9.8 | 8.28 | 9.08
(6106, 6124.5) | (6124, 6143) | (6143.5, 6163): -1.3 angstrom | 9.12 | 8.87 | 9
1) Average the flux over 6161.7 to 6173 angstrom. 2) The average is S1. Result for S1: 7.11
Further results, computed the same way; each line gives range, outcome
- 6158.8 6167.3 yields 6.77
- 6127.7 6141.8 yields 9.76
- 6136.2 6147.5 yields 9.75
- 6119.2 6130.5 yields 8.74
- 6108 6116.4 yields 9.76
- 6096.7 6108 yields 9.05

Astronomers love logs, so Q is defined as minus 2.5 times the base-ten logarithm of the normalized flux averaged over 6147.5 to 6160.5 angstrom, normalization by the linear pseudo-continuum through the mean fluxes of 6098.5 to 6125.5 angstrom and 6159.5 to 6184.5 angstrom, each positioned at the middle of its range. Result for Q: -0.11 mag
